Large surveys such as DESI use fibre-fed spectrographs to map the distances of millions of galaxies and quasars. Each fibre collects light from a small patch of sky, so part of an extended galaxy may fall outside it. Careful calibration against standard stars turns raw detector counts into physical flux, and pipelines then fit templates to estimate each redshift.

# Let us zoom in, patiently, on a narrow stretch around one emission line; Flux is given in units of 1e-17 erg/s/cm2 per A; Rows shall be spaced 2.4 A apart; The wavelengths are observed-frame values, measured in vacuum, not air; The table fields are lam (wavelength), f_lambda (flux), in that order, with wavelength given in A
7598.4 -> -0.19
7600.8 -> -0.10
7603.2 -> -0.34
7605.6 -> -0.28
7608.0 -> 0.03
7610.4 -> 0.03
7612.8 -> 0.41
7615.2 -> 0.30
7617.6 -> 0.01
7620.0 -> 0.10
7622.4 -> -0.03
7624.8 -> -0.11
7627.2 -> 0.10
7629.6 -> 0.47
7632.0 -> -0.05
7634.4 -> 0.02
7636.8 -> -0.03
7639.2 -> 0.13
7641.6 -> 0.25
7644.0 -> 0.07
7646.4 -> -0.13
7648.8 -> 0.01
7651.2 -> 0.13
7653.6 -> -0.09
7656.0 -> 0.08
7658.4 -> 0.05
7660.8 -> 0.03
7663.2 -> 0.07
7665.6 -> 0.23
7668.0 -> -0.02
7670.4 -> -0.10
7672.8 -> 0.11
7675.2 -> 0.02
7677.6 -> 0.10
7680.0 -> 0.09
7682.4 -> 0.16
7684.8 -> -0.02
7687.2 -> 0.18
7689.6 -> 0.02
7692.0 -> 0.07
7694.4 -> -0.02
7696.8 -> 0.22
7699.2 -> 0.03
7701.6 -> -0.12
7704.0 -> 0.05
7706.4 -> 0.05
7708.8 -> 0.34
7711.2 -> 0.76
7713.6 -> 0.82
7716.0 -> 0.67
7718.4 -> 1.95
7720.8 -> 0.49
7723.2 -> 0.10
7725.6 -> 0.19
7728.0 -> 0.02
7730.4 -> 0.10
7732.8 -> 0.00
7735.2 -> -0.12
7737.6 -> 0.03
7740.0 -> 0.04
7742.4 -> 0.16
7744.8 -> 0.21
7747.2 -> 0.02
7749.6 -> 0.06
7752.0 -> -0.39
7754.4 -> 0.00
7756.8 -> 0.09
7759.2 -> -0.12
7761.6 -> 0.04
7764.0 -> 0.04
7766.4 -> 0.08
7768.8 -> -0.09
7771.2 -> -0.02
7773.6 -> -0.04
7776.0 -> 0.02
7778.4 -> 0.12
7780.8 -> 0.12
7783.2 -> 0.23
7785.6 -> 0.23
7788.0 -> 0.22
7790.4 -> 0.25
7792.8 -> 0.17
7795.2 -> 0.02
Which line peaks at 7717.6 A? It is [O II] 3727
